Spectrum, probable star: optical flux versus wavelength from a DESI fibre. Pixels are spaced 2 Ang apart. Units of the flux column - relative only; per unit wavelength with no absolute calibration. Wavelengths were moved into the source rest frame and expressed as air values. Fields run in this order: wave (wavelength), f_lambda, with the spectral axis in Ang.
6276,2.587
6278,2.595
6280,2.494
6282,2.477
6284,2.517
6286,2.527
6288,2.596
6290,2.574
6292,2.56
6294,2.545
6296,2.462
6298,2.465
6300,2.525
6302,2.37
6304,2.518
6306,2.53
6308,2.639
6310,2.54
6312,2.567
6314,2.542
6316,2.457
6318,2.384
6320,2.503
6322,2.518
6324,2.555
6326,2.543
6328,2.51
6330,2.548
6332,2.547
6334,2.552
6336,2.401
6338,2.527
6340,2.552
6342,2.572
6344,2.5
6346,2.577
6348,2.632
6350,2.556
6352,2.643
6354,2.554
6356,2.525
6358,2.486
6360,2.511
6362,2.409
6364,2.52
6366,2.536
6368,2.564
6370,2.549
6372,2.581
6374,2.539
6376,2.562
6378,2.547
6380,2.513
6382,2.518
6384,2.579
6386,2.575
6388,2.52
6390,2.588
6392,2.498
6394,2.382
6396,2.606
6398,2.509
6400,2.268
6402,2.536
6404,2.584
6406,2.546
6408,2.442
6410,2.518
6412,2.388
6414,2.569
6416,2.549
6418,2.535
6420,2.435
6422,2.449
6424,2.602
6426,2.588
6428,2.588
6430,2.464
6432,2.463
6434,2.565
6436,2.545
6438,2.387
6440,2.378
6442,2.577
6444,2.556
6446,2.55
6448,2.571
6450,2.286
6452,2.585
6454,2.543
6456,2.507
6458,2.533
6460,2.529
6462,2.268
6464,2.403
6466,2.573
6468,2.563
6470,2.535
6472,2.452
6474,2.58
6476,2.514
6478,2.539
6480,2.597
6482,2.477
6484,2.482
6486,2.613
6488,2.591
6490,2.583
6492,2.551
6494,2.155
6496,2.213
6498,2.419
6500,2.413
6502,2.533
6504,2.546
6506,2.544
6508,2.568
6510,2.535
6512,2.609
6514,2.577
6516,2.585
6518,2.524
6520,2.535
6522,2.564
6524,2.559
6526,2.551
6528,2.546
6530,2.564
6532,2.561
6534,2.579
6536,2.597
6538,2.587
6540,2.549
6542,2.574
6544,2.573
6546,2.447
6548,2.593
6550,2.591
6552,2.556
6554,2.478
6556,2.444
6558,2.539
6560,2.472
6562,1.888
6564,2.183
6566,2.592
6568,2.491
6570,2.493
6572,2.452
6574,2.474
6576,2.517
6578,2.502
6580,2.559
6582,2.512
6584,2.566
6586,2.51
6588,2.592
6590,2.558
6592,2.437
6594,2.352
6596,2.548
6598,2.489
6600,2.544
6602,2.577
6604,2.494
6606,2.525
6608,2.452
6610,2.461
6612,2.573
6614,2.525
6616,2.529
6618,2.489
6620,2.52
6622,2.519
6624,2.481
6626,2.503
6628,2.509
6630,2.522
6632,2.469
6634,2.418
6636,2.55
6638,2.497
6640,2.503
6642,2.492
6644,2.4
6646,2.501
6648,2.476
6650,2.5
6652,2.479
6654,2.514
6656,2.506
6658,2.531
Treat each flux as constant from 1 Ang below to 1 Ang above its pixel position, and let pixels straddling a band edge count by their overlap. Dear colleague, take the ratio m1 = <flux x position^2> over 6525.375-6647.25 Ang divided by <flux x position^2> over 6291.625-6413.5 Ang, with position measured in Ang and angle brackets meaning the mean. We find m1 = 1.07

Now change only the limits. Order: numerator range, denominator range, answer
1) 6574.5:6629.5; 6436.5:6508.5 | 1.05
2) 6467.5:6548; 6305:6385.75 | 1.05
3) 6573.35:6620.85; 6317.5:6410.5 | 1.07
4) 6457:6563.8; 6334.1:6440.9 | 1.03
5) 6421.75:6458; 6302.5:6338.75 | 1.04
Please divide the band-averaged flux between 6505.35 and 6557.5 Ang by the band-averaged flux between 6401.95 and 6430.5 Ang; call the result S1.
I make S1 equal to 1.01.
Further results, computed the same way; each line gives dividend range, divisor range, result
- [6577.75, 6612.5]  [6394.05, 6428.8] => 1.00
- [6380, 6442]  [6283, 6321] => 1.00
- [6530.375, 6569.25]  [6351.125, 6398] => 0.98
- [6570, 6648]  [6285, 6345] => 0.99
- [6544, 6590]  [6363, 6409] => 0.98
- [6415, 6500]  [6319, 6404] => 0.99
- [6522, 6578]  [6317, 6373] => 0.99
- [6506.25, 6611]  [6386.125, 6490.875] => 1.00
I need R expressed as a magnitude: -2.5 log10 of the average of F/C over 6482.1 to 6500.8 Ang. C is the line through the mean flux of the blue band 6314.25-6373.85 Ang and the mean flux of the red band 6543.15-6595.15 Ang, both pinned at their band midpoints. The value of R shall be 0.02 mag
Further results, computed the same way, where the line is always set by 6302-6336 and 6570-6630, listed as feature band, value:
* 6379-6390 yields -0.012 mag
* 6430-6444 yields 0.011 mag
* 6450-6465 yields 0.020 mag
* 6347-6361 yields -0.017 mag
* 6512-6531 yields -0.020 mag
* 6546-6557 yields -0.006 mag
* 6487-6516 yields 0.009 mag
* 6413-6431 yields -0.006 mag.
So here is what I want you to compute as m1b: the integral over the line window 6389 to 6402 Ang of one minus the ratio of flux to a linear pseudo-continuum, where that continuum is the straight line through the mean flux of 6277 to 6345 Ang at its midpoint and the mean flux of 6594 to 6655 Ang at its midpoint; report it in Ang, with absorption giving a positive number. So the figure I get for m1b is 0.2 Ang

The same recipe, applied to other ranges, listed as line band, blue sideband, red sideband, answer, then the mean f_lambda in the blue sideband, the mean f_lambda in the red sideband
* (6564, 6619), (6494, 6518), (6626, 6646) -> -0.4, 2.49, 2.49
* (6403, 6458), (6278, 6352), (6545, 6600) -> -0.1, 2.53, 2.48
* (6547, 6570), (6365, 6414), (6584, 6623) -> 0.7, 2.52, 2.51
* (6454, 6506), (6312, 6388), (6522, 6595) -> 0.5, 2.53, 2.5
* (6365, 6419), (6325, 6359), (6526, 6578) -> 0.2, 2.54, 2.49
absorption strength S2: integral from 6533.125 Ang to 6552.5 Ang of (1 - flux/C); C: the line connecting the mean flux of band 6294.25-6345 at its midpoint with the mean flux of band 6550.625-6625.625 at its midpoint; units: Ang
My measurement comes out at -0.59 Ang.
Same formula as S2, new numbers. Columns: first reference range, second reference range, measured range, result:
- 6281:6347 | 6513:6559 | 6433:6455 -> 0.3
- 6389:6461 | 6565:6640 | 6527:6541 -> -0.3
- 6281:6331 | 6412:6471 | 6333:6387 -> -0.6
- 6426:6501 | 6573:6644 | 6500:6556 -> -1.2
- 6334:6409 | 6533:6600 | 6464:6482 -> -0.2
